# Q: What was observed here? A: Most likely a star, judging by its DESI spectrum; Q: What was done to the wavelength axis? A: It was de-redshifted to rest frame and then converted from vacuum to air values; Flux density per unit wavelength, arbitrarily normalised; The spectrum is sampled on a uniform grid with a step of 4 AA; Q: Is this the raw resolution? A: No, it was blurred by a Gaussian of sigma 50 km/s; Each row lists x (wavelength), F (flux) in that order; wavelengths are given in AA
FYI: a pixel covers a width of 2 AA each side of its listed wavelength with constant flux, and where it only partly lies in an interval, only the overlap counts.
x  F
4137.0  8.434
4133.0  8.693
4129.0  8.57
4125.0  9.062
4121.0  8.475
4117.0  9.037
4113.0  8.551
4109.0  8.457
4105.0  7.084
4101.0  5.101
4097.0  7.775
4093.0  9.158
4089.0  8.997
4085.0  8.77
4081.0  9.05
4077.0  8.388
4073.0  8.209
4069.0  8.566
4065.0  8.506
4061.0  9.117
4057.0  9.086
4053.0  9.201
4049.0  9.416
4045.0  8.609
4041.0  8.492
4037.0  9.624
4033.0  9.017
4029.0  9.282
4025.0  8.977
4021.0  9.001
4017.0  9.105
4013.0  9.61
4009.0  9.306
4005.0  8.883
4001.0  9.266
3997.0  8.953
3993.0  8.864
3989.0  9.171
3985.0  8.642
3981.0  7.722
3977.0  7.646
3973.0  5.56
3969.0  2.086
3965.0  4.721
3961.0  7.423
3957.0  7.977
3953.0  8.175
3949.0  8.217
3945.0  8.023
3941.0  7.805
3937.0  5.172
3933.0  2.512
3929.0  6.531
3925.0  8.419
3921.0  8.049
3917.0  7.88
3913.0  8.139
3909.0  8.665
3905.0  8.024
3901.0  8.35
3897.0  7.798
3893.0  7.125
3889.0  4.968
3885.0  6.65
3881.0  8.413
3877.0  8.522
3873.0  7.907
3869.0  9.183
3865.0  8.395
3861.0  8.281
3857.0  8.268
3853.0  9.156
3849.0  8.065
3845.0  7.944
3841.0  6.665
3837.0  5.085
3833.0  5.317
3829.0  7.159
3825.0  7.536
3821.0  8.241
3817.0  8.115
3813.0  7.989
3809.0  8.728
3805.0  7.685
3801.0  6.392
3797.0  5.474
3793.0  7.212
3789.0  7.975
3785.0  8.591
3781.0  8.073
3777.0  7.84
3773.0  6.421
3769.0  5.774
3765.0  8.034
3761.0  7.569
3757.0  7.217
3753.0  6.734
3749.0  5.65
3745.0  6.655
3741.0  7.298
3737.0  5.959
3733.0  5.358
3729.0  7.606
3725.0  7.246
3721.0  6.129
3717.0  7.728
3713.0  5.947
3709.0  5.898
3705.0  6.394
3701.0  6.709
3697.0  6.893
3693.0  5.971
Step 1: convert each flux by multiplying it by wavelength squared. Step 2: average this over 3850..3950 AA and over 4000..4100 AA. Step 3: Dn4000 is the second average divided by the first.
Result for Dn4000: 1.26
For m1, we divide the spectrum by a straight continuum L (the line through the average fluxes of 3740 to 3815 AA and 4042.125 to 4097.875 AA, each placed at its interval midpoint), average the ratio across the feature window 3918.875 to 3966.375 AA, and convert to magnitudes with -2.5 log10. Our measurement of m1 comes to 0.17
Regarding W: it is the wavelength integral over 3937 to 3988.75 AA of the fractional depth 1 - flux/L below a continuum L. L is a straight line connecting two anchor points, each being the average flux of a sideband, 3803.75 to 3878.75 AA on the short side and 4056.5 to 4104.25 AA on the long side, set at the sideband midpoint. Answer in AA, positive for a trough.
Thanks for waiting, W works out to 6.86 AA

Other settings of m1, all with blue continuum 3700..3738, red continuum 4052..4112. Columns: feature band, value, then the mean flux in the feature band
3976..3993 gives -0.072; 8.4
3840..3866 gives -0.137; 8.16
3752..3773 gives -0.046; 7.02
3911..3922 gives -0.071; 8.02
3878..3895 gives 0.071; 6.89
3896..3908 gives -0.097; 8.13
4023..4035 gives -0.128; 9.09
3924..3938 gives 0.349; 5.5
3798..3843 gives -0.018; 7.14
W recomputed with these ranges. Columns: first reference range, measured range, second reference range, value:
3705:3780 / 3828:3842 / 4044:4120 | 2.5 AA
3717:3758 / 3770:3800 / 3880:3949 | -2.2 AA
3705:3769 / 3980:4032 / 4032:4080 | -3.0 AA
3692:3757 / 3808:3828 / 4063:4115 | -3.1 AA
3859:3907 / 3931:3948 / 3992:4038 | 4.8 AA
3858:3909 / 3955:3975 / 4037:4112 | 6.3 AA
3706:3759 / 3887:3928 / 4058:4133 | -1.4 AA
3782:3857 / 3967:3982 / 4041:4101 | 4.7 AA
